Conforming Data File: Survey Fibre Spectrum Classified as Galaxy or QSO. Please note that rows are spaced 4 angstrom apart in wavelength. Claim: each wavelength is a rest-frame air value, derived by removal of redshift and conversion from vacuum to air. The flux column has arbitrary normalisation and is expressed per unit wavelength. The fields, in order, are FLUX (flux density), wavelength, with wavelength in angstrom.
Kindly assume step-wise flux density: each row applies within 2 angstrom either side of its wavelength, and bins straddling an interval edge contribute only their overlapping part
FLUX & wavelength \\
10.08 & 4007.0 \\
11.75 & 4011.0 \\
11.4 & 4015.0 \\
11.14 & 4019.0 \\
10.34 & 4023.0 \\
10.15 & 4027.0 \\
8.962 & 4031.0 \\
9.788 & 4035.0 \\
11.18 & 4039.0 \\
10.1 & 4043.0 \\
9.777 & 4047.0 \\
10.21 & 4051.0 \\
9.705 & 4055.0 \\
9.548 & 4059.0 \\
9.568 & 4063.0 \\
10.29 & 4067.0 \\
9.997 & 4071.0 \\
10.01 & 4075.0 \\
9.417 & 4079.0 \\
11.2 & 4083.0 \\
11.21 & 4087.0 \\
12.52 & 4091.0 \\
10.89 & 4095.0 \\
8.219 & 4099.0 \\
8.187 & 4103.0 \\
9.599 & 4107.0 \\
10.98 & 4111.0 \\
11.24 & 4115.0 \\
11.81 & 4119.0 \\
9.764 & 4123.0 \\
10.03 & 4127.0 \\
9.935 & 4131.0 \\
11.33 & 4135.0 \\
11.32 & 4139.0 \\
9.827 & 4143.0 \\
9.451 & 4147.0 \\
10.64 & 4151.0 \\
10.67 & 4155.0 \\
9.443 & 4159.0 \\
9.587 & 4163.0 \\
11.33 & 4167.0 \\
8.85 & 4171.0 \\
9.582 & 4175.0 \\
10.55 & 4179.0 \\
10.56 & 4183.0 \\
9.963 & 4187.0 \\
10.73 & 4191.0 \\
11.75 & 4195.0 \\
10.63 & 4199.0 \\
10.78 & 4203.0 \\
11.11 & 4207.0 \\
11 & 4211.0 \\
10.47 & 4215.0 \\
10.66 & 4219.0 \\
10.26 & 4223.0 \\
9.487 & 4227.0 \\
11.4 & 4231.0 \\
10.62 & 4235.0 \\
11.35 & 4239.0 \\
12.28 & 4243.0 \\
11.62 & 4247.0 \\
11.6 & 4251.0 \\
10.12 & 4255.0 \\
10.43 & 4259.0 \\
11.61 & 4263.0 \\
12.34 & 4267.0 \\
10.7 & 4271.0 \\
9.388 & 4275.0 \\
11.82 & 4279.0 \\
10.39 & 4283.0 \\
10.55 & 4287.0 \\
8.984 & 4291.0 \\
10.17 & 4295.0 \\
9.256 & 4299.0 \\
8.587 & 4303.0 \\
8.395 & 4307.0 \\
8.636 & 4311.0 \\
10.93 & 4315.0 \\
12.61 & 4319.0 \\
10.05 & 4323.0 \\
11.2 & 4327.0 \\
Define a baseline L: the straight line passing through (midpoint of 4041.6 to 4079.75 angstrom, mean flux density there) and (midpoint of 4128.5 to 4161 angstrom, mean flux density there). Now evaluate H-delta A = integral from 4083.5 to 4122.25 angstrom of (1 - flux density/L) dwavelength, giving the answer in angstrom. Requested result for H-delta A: -1.62 angstrom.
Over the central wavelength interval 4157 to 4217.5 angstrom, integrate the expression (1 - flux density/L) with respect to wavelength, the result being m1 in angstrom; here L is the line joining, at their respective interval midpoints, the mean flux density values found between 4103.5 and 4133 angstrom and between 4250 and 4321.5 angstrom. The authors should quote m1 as -0.4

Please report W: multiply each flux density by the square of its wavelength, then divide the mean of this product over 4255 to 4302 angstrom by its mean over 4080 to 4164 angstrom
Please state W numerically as 1.1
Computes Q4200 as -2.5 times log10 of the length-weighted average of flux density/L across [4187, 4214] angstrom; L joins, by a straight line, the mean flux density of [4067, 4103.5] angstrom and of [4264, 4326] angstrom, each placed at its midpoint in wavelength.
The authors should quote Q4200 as -0.07 mag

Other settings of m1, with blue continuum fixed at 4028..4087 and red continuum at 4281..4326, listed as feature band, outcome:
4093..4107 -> 1.2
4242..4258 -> -2.2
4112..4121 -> -1.3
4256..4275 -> -2.1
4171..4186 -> -0.1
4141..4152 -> 0.1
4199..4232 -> -2.2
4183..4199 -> -1.3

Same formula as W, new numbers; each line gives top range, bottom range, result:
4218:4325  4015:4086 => 1.15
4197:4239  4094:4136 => 1.11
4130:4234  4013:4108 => 1.09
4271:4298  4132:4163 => 1.06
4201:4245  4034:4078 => 1.18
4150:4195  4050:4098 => 1.04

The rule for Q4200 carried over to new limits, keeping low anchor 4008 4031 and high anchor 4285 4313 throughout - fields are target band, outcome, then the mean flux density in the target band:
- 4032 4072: 0.061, 9.99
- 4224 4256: -0.160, 11.1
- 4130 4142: -0.077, 10.9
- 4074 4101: -0.014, 10.5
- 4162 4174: 0.002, 9.92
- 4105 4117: -0.038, 10.6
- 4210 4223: -0.101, 10.6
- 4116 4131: -0.034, 10.5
